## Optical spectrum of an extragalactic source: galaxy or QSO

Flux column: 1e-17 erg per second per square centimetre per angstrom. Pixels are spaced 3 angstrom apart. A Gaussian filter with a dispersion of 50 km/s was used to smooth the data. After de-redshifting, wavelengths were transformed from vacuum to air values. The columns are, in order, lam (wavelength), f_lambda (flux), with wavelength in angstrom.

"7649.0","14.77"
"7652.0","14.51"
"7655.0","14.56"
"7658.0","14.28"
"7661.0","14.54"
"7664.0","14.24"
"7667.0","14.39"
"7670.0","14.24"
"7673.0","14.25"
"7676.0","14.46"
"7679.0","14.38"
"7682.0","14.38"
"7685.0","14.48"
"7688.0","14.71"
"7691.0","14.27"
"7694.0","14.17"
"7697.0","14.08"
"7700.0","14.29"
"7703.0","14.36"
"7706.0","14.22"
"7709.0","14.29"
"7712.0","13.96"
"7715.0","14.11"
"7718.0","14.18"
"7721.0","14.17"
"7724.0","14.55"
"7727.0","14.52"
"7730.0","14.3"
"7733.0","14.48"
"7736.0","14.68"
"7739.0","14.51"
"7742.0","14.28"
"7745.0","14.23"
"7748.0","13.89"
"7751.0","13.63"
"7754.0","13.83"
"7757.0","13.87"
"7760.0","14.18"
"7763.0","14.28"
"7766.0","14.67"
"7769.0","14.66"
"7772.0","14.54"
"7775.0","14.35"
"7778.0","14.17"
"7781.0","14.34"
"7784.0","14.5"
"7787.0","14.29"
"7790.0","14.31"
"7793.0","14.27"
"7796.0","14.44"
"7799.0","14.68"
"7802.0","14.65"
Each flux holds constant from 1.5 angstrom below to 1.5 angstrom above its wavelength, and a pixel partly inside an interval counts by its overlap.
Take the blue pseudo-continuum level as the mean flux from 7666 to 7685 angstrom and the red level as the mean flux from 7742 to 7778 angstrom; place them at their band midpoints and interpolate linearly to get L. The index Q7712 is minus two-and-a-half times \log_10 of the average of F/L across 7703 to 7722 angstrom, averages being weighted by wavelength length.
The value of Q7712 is 0.01 mag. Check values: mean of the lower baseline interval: 14.4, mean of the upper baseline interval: 14.2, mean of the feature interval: 14.2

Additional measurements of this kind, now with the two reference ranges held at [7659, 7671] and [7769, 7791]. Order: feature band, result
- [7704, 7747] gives 0.00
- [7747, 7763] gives 0.04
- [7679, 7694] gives 0.00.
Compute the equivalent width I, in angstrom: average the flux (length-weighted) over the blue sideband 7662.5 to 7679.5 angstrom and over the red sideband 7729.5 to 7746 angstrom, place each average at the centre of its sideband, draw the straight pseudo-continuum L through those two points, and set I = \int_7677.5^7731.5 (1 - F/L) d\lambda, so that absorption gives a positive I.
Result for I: 0.28 angstrom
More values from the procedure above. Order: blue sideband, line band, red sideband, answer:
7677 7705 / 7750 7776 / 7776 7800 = 0.2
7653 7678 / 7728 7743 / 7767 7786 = -0.1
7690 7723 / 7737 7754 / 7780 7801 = 0.2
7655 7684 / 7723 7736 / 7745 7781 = -0.2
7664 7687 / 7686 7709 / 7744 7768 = 0.0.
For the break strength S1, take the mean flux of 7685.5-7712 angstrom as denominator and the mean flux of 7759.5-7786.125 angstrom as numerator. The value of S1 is 1.01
